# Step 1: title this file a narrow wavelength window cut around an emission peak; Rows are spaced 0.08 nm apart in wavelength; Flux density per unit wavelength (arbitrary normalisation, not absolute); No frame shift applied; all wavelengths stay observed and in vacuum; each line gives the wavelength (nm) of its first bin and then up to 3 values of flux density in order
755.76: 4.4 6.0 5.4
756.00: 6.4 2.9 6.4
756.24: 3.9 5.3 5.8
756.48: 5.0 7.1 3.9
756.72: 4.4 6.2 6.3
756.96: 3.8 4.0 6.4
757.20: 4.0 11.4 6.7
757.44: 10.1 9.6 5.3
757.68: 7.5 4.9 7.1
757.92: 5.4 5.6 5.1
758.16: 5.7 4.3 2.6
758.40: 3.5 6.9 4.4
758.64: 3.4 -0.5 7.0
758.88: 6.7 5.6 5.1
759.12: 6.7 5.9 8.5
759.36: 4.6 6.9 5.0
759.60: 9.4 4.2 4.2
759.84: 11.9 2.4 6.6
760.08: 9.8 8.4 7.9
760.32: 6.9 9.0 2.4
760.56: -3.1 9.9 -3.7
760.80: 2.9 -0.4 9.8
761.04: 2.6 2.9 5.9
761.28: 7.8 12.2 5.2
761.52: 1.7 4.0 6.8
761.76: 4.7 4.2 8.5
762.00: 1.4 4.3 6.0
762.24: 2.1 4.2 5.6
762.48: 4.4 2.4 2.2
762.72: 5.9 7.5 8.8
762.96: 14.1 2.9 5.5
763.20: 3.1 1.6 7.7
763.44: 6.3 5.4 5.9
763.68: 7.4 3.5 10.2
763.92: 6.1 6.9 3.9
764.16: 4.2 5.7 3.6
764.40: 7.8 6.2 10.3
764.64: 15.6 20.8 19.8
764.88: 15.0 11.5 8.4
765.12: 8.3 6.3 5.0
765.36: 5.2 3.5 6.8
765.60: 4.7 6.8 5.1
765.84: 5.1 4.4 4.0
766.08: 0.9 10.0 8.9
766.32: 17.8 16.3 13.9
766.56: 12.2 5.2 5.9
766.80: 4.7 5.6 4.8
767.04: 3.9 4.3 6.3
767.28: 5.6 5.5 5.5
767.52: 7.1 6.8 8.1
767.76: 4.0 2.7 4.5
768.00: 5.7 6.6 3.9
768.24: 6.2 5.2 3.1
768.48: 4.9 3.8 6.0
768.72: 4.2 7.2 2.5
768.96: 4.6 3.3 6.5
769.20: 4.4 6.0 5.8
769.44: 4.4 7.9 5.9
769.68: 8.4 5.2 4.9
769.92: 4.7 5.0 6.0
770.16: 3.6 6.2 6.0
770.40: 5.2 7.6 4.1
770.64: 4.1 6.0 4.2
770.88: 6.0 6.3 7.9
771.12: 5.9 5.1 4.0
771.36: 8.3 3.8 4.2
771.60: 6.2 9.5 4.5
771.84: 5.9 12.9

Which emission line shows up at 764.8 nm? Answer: [S II]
